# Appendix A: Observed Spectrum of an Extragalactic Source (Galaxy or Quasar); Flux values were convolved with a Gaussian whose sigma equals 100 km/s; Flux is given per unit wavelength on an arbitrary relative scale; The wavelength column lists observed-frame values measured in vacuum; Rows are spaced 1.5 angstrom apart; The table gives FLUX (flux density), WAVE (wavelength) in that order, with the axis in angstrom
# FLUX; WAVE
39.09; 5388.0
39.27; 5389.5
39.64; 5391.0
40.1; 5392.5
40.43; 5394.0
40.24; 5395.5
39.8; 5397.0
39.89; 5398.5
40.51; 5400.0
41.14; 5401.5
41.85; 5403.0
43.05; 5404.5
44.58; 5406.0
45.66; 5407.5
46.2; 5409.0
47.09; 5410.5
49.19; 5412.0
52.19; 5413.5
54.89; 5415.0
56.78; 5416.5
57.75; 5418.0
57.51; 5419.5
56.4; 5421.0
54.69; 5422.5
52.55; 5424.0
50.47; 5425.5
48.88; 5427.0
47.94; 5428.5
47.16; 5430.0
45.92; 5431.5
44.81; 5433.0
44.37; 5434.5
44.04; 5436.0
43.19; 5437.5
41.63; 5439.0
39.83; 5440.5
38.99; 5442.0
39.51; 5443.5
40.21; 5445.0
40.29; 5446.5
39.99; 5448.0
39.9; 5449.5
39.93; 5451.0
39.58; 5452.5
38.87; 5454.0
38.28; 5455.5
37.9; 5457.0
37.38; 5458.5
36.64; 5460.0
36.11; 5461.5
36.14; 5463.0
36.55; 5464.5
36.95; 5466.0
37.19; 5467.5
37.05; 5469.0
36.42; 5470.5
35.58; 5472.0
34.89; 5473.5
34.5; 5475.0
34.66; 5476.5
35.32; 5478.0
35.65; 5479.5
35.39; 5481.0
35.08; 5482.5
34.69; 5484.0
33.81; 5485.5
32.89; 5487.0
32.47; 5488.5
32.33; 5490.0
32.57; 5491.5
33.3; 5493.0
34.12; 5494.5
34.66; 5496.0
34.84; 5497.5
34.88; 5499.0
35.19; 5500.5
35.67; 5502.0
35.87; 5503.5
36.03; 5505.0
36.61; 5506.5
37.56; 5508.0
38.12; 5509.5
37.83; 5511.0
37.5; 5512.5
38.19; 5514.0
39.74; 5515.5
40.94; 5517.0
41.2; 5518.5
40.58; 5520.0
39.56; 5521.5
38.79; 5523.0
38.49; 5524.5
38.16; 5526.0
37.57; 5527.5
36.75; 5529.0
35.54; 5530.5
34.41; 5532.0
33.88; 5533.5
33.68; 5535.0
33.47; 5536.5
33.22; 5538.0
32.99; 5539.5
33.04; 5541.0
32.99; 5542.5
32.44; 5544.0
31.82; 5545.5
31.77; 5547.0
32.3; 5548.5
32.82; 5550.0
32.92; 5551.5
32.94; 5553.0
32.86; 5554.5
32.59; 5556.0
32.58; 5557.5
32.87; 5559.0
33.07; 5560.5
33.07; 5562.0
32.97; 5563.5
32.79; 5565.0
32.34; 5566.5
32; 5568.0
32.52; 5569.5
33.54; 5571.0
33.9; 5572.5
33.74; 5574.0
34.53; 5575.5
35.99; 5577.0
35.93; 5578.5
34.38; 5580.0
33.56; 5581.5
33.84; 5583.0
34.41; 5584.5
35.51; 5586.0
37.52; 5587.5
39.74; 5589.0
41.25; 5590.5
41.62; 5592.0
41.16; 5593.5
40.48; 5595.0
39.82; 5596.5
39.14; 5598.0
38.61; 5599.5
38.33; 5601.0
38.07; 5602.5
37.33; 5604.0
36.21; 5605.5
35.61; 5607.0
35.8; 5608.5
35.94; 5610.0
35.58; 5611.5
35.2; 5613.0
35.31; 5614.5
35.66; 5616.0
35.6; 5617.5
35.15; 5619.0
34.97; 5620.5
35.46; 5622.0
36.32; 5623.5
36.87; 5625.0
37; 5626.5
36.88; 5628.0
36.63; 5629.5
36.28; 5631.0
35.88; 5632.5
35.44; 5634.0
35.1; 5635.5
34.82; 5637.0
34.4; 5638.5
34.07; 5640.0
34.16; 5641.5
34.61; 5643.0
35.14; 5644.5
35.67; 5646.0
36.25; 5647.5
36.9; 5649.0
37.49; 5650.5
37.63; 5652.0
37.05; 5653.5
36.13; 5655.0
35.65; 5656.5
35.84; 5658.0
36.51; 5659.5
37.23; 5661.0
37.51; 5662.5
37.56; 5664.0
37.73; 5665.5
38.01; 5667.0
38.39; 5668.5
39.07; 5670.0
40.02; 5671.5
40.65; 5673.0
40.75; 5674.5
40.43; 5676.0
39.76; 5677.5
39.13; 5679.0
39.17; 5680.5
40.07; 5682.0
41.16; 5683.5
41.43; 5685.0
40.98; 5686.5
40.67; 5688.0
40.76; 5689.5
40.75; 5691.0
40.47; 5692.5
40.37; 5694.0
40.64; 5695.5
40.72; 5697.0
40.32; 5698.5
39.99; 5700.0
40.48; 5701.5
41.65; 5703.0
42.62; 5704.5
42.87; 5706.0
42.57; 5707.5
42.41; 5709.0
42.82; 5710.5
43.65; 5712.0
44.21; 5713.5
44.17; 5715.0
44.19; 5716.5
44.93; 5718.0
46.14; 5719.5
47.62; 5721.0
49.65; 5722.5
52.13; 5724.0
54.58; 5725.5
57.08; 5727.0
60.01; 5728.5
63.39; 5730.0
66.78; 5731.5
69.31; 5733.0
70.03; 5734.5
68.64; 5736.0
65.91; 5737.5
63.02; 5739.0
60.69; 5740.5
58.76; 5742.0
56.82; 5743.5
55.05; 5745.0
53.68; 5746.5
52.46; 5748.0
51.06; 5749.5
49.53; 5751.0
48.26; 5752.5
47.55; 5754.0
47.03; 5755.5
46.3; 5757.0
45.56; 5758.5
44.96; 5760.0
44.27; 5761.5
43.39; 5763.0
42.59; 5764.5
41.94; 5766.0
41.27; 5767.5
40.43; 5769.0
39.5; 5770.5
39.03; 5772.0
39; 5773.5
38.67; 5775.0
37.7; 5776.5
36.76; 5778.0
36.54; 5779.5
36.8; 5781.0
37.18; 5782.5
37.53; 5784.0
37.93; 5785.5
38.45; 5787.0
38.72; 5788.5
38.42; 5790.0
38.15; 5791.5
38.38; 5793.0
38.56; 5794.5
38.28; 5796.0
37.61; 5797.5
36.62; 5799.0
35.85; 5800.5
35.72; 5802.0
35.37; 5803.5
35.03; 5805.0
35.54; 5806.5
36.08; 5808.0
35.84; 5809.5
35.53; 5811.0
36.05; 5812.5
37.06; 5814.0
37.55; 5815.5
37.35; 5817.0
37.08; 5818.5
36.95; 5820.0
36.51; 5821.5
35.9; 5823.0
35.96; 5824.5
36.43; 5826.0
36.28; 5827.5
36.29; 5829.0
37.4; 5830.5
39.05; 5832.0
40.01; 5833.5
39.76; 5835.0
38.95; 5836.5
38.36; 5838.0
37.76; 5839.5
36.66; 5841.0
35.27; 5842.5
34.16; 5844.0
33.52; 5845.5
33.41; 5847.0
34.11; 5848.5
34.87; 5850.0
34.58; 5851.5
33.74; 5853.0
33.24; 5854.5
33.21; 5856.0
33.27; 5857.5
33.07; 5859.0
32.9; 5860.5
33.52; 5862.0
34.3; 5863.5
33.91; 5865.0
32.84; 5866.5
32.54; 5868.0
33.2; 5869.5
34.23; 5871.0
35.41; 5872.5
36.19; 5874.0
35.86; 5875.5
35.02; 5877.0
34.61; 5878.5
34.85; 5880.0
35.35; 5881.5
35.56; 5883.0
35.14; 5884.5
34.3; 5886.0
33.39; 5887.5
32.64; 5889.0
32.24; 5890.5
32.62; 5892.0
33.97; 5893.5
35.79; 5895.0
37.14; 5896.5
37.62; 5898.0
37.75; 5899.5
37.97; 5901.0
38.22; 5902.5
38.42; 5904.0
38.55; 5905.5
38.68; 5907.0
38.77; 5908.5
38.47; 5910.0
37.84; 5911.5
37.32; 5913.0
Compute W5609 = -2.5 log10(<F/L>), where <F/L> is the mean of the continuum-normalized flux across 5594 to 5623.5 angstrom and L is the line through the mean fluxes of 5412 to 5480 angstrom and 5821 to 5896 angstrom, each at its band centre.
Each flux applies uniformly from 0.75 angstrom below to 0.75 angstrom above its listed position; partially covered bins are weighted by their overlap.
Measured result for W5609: 0.08 mag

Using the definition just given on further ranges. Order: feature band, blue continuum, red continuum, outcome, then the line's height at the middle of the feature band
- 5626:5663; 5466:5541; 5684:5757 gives 0.24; 44.7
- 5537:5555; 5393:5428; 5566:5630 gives 0.21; 39.5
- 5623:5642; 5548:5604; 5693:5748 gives 0.16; 41.5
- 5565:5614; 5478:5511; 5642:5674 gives 0.00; 36.2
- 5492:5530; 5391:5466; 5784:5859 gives 0.14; 42.3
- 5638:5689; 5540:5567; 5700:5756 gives 0.19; 44.9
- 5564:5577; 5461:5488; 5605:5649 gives 0.07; 35.6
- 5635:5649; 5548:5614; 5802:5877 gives 0.01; 35.4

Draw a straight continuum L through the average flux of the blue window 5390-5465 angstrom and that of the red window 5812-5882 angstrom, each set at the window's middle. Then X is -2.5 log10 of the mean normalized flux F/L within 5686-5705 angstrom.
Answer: -0.061 mag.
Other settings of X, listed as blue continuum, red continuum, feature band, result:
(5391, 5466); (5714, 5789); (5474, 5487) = 0.27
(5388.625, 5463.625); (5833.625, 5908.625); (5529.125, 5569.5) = 0.25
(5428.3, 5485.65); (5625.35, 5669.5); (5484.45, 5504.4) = 0.13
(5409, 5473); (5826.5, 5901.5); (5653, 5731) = -0.10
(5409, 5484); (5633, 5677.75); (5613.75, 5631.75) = 0.05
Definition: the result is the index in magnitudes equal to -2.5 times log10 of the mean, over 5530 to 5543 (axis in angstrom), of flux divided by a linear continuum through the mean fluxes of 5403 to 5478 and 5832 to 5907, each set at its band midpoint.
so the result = 0.22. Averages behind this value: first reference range 43.2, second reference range 35.3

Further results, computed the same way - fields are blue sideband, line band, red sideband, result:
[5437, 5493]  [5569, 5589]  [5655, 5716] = 0.11 mag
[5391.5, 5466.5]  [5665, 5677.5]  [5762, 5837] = 0.01 mag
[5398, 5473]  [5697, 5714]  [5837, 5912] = -0.10 mag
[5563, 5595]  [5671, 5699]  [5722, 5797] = 0.06 mag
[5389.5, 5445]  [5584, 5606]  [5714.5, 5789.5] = 0.22 mag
